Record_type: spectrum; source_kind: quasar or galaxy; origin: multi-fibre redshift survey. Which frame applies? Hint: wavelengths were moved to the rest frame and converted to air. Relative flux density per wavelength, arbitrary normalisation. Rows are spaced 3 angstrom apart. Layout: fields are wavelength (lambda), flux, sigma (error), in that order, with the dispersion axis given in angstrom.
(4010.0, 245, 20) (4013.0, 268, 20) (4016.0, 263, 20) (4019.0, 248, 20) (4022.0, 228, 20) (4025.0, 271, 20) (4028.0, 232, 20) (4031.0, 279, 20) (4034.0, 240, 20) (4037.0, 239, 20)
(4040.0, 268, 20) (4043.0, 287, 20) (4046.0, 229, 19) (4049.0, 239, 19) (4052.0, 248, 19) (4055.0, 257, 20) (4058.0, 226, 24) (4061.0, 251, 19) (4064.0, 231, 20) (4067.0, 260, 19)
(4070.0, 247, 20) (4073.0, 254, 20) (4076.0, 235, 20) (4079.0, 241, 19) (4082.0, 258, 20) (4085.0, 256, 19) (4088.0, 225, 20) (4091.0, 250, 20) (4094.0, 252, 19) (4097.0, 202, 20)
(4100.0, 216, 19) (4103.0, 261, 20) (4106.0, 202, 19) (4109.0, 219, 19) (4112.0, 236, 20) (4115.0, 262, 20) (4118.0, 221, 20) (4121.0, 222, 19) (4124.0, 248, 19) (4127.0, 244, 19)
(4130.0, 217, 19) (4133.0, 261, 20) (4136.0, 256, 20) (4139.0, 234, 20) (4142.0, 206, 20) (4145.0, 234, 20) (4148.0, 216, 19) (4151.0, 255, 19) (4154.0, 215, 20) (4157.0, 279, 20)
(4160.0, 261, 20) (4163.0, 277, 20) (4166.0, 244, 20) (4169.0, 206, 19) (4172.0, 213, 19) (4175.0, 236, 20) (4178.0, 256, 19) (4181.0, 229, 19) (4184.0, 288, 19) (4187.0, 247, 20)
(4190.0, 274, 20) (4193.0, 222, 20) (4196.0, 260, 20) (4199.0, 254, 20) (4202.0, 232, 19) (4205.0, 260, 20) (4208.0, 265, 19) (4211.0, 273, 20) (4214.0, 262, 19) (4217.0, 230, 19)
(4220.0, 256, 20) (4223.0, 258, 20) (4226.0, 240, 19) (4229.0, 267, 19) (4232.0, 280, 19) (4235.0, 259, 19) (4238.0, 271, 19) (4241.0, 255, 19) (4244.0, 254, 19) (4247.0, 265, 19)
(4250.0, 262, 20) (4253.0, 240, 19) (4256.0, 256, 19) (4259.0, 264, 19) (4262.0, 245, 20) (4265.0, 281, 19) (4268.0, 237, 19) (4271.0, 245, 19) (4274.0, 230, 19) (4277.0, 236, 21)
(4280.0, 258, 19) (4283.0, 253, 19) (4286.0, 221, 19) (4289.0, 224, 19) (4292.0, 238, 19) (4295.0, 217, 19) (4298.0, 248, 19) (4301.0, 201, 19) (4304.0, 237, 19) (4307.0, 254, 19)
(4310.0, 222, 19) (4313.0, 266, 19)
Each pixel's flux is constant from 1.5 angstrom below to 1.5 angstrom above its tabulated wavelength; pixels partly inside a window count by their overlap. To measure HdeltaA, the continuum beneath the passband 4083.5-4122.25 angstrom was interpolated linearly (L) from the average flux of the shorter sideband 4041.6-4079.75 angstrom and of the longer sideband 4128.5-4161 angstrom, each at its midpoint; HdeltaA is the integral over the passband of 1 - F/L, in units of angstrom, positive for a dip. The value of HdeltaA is 1.6 angstrom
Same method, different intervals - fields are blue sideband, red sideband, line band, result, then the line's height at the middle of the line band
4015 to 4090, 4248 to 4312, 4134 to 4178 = 1.2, 245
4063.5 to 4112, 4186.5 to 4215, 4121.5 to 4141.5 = 0.4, 245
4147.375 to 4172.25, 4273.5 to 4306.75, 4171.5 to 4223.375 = -2.4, 240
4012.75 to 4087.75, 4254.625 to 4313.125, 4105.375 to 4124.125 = 1.3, 247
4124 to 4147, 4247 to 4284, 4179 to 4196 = -0.7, 242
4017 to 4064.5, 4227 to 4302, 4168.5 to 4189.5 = 0.5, 249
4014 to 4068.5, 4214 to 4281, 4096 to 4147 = 4.0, 252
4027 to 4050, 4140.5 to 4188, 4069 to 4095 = 0.2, 249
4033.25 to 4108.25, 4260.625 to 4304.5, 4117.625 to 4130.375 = 0.5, 242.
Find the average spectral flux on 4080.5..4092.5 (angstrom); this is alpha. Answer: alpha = 247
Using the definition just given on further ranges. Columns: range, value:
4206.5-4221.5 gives 257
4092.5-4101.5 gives 223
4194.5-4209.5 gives 254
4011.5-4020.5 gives 260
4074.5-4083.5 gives 245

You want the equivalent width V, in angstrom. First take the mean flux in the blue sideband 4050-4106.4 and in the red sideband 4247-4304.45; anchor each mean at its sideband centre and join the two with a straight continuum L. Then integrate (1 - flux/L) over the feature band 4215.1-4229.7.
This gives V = -0.45 angstrom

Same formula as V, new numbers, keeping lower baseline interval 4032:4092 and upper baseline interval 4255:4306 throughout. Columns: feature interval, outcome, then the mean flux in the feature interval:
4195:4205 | -0.3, 250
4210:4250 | -2.8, 259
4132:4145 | 0.4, 238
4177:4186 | -0.5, 257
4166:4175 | 0.9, 220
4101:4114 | 0.8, 230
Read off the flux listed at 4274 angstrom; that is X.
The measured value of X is 230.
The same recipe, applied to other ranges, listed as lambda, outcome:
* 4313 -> 266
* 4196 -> 260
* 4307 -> 254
